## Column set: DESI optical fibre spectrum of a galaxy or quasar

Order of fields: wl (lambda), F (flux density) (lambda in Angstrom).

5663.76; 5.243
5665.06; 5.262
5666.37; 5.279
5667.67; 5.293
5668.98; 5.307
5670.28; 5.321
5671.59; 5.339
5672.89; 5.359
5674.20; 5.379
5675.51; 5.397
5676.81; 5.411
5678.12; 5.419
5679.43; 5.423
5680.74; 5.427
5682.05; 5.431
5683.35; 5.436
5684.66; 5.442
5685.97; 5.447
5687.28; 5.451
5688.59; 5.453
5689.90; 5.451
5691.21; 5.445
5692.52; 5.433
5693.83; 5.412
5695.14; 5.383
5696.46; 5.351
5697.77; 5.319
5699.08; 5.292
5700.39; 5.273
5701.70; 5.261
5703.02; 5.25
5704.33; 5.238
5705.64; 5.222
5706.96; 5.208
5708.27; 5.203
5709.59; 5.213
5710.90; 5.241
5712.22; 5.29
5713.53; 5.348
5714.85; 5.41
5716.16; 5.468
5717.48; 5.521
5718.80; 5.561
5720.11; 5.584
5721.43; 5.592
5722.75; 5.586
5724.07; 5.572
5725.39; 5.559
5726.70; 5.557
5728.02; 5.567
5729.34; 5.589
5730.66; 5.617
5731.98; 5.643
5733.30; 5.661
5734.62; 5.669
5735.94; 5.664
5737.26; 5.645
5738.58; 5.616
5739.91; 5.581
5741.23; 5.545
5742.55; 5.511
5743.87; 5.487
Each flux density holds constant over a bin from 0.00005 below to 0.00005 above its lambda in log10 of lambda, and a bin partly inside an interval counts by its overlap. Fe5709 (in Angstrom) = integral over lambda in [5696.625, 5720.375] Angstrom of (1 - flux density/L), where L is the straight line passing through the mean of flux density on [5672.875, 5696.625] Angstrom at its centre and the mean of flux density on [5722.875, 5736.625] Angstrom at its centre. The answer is 0.8 Angstrom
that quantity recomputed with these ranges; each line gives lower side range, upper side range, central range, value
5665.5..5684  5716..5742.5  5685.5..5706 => 0.4 Angstrom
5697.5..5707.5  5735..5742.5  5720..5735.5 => -0.3 Angstrom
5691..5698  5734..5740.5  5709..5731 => 0.2 Angstrom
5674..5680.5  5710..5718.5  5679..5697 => -0.1 Angstrom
